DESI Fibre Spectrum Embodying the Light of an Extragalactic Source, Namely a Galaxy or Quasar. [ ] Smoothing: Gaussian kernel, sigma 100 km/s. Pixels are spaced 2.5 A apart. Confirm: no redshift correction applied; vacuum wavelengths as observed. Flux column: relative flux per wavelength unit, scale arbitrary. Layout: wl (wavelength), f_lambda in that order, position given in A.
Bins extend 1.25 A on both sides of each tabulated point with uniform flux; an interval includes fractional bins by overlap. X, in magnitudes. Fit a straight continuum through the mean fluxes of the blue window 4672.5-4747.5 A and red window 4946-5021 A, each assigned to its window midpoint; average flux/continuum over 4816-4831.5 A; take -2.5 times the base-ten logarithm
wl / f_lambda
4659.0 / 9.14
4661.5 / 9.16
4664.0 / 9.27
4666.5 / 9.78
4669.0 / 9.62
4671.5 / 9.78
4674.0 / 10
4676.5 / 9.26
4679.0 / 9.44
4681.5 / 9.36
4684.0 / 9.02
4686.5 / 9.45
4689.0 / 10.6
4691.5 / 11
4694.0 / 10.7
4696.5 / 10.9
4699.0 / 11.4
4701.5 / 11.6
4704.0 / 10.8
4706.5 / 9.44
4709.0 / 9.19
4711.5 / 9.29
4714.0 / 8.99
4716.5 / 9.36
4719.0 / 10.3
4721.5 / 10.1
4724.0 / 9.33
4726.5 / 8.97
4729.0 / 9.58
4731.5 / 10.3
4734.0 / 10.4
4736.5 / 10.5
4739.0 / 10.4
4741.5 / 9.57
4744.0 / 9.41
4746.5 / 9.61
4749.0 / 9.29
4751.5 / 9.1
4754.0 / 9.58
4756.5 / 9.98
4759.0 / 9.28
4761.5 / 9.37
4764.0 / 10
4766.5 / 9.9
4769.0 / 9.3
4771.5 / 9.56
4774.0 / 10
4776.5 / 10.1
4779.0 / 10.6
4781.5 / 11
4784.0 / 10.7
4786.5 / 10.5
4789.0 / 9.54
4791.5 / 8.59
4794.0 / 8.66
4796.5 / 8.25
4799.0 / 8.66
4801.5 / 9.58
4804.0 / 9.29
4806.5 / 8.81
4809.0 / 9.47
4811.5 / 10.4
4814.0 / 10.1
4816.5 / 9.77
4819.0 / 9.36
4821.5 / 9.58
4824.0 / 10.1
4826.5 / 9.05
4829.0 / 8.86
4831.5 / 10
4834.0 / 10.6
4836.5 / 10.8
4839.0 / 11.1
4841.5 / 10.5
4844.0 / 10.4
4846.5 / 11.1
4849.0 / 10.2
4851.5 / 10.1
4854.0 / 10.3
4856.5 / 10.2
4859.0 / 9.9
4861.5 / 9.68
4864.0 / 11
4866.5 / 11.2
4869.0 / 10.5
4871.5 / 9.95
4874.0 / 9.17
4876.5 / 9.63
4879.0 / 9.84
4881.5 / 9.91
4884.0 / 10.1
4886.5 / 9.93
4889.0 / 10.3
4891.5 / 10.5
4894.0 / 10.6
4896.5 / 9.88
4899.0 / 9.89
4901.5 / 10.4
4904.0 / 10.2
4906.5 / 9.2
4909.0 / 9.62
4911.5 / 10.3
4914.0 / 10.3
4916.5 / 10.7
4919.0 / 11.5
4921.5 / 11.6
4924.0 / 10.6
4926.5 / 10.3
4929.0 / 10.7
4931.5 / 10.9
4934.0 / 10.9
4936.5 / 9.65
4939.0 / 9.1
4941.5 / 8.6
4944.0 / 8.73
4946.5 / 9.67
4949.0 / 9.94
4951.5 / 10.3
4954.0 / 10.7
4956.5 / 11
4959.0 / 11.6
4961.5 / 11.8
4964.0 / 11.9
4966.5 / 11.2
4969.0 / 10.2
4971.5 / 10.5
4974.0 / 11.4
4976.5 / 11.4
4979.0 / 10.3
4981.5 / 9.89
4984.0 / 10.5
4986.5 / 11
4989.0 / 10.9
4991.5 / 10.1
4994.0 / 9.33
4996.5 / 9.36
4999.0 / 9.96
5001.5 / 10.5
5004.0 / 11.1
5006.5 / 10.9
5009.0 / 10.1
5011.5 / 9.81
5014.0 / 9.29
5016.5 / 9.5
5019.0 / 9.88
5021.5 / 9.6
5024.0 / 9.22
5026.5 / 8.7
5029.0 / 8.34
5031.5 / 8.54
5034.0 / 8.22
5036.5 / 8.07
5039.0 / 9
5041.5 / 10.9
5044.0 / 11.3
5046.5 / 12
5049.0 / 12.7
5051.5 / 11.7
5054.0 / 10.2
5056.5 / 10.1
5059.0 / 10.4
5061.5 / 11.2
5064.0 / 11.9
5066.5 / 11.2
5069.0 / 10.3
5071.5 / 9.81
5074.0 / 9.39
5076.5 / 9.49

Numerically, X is 0.08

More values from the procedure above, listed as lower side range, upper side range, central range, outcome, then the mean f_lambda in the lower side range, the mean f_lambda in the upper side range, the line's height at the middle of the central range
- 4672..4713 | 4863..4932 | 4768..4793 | 0.021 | 10.1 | 10.3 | 10.2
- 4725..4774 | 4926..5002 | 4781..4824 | 0.037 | 9.7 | 10.4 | 9.87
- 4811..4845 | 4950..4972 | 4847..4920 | 0.028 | 10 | 11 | 10.4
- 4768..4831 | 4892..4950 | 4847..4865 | -0.040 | 9.6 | 10.1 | 9.85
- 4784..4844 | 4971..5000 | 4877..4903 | -0.014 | 9.67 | 10.4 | 9.99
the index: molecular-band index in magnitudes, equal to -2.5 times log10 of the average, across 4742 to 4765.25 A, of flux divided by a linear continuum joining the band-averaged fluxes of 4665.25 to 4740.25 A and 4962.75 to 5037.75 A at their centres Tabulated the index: 0.050 mag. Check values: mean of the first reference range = 9.96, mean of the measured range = 9.52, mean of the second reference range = 9.99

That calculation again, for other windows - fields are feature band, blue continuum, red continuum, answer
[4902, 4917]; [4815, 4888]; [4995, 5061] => 0.00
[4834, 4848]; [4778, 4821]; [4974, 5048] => -0.12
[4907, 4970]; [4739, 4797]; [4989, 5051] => -0.07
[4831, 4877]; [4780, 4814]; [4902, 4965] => -0.05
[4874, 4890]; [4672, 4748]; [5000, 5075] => 0.02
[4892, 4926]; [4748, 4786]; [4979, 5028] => -0.05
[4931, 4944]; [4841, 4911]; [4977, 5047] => 0.04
